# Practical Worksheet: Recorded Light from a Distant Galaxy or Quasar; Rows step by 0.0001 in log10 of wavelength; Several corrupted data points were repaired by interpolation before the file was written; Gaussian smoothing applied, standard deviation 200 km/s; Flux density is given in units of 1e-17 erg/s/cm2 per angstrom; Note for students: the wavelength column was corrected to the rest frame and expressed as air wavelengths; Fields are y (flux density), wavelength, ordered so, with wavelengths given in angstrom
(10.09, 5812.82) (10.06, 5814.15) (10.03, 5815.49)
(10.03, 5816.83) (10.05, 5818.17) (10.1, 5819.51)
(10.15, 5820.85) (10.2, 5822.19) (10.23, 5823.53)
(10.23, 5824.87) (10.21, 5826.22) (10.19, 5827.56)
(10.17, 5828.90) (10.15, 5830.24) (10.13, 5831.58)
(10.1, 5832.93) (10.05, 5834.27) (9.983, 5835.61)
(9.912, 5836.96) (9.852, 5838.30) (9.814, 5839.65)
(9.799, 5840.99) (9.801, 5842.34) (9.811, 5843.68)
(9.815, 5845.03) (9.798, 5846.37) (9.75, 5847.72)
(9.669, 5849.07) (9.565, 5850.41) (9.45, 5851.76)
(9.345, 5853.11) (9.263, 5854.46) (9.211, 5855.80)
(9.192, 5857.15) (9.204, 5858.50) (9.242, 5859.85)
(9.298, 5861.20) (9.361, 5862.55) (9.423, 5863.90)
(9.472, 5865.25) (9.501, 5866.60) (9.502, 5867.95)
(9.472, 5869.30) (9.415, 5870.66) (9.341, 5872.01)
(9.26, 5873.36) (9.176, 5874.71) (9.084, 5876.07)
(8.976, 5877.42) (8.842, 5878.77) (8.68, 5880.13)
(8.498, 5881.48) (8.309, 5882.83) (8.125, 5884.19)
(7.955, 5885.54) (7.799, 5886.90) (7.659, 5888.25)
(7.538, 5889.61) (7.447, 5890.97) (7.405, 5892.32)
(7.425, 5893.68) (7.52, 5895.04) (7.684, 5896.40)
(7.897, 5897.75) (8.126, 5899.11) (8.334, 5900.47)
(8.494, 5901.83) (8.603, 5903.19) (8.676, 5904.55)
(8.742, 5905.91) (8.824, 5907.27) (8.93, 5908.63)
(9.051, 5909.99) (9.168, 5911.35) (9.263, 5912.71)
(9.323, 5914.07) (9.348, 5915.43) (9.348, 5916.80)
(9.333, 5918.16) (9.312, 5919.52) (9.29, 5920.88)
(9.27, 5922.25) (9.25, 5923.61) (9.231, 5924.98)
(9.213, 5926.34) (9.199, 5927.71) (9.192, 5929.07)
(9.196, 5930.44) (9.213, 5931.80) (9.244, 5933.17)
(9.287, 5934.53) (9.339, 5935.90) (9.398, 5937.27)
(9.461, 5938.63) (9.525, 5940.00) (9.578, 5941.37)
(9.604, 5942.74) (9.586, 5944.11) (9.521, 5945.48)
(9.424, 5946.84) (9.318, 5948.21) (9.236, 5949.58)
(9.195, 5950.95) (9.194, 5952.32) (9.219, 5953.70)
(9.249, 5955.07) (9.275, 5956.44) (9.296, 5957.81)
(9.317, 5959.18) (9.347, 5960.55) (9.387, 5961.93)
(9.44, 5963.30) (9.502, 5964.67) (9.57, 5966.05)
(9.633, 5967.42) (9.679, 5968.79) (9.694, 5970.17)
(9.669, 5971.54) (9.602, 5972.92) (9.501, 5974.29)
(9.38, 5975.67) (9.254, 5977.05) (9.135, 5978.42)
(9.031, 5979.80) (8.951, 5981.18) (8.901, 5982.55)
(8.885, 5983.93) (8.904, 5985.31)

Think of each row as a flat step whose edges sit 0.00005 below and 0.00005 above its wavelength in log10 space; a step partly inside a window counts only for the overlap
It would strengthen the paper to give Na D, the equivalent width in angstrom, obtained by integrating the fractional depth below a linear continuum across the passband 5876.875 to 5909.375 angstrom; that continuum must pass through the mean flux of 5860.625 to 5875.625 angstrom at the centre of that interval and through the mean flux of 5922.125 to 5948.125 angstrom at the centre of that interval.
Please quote 4.1 angstrom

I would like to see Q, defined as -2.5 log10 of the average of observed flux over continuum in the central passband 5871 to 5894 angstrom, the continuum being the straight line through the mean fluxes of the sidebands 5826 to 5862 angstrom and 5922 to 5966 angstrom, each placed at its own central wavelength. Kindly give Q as 0.15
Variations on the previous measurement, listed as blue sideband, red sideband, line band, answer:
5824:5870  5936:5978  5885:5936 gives 0.10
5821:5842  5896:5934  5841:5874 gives 0.03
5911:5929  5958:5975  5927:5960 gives 0.01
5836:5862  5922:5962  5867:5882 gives 0.04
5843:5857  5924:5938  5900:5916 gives 0.05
